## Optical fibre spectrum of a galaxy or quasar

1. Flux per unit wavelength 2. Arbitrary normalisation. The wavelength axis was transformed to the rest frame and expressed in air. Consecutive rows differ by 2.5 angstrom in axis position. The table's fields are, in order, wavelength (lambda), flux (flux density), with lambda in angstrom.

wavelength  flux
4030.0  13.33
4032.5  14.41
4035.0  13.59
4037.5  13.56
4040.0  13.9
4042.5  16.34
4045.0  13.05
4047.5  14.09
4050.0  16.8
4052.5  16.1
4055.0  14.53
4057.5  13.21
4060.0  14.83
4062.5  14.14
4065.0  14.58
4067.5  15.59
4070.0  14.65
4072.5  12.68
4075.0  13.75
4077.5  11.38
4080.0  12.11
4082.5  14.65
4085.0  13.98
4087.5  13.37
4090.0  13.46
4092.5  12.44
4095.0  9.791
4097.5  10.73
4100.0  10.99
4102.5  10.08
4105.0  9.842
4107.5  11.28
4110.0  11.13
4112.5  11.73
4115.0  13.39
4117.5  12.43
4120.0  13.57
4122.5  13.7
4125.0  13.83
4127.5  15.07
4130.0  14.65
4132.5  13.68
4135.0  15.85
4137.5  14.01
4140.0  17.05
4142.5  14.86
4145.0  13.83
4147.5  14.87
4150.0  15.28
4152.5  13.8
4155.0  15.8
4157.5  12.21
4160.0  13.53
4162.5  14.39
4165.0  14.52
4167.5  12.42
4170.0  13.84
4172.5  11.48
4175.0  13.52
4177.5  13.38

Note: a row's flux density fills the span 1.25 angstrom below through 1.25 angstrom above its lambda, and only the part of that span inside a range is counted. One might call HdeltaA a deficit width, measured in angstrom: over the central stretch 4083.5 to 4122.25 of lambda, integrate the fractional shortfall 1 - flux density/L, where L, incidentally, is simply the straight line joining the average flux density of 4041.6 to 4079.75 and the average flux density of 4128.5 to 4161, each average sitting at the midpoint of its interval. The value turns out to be 6.7 angstrom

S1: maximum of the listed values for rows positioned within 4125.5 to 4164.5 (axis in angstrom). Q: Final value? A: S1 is 17.05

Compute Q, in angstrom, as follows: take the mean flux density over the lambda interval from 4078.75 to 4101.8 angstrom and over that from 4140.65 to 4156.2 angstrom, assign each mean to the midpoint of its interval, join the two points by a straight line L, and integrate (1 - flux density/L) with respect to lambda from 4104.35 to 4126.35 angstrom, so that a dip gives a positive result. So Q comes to 1.7 angstrom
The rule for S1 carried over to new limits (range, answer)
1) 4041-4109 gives 16.8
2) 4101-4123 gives 13.7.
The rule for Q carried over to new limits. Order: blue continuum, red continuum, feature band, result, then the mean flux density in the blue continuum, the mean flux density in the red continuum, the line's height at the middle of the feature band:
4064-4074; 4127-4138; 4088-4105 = 3.81 angstrom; 14.4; 14.7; 14.5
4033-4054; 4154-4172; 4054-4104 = 4.74 angstrom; 14.7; 13.7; 14.4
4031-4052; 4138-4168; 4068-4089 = 1.56 angstrom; 14.5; 14.4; 14.5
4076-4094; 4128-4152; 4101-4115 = 2.80 angstrom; 13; 14.9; 13.8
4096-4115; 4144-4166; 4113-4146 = -4.41 angstrom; 11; 14.2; 12.6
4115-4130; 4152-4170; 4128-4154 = -1.91 angstrom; 13.8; 13.8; 13.8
